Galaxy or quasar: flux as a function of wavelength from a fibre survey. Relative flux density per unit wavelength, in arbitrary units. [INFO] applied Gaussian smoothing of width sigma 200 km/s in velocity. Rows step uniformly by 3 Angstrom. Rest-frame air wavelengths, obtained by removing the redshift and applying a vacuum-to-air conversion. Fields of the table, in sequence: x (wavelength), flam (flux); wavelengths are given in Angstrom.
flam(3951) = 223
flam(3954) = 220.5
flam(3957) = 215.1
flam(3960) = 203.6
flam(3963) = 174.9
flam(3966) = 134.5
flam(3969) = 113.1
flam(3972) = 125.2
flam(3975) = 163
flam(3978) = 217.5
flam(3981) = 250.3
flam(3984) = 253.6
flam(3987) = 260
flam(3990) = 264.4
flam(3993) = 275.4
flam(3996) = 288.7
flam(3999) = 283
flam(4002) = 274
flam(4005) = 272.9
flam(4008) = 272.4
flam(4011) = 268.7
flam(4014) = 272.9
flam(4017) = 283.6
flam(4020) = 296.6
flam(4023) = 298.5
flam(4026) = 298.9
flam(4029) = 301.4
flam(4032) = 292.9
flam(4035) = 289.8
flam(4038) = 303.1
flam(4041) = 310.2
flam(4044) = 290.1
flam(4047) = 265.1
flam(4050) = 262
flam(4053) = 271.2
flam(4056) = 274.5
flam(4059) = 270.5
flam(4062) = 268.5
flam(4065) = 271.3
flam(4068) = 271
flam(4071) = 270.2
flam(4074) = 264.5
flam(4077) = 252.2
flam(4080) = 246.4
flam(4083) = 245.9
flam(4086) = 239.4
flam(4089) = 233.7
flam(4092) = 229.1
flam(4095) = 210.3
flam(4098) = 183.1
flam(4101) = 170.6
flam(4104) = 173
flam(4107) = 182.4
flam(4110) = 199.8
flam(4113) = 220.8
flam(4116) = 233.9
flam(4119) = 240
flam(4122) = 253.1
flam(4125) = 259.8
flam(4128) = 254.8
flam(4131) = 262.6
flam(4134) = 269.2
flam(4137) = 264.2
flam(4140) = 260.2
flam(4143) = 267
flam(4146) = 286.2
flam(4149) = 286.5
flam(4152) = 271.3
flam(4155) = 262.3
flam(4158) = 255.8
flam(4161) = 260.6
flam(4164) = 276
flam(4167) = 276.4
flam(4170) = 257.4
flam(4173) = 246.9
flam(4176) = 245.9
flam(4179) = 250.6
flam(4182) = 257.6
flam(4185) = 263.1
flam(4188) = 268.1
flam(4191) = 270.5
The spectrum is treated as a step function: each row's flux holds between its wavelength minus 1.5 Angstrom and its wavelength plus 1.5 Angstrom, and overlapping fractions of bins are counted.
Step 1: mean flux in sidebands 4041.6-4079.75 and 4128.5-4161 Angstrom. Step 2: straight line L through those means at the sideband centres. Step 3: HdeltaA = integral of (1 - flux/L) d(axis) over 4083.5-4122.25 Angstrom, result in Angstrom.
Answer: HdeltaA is 8.1 Angstrom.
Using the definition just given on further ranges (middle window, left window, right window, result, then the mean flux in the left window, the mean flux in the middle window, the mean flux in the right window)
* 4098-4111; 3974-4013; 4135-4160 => 4.16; 259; 181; 269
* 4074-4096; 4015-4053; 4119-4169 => 3.13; 290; 239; 266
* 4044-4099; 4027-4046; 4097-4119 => -1.05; 297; 253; 198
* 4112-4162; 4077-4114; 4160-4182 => -4.51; 213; 260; 259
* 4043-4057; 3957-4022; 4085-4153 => -2.12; 236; 272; 237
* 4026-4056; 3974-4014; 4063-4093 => -3.70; 259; 287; 253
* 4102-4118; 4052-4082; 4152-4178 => 3.72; 266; 202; 261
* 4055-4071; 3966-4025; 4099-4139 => -2.28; 247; 271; 229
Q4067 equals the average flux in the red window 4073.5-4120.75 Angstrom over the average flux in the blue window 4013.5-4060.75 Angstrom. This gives 0.77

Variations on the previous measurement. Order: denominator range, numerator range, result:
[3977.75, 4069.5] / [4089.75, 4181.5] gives 0.88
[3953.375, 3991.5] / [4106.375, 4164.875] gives 1.28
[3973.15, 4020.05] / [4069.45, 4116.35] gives 0.85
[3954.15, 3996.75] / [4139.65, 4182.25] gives 1.27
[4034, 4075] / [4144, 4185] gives 0.95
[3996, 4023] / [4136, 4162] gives 0.96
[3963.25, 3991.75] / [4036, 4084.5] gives 1.37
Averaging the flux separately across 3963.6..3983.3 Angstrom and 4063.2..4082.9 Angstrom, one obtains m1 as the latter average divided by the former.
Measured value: 1.5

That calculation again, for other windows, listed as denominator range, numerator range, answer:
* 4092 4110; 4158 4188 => 1.37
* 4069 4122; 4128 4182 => 1.18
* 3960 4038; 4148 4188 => 1.05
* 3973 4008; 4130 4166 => 1.06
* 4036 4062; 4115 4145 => 0.92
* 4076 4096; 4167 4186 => 1.08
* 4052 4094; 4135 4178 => 1.03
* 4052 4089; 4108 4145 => 0.95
